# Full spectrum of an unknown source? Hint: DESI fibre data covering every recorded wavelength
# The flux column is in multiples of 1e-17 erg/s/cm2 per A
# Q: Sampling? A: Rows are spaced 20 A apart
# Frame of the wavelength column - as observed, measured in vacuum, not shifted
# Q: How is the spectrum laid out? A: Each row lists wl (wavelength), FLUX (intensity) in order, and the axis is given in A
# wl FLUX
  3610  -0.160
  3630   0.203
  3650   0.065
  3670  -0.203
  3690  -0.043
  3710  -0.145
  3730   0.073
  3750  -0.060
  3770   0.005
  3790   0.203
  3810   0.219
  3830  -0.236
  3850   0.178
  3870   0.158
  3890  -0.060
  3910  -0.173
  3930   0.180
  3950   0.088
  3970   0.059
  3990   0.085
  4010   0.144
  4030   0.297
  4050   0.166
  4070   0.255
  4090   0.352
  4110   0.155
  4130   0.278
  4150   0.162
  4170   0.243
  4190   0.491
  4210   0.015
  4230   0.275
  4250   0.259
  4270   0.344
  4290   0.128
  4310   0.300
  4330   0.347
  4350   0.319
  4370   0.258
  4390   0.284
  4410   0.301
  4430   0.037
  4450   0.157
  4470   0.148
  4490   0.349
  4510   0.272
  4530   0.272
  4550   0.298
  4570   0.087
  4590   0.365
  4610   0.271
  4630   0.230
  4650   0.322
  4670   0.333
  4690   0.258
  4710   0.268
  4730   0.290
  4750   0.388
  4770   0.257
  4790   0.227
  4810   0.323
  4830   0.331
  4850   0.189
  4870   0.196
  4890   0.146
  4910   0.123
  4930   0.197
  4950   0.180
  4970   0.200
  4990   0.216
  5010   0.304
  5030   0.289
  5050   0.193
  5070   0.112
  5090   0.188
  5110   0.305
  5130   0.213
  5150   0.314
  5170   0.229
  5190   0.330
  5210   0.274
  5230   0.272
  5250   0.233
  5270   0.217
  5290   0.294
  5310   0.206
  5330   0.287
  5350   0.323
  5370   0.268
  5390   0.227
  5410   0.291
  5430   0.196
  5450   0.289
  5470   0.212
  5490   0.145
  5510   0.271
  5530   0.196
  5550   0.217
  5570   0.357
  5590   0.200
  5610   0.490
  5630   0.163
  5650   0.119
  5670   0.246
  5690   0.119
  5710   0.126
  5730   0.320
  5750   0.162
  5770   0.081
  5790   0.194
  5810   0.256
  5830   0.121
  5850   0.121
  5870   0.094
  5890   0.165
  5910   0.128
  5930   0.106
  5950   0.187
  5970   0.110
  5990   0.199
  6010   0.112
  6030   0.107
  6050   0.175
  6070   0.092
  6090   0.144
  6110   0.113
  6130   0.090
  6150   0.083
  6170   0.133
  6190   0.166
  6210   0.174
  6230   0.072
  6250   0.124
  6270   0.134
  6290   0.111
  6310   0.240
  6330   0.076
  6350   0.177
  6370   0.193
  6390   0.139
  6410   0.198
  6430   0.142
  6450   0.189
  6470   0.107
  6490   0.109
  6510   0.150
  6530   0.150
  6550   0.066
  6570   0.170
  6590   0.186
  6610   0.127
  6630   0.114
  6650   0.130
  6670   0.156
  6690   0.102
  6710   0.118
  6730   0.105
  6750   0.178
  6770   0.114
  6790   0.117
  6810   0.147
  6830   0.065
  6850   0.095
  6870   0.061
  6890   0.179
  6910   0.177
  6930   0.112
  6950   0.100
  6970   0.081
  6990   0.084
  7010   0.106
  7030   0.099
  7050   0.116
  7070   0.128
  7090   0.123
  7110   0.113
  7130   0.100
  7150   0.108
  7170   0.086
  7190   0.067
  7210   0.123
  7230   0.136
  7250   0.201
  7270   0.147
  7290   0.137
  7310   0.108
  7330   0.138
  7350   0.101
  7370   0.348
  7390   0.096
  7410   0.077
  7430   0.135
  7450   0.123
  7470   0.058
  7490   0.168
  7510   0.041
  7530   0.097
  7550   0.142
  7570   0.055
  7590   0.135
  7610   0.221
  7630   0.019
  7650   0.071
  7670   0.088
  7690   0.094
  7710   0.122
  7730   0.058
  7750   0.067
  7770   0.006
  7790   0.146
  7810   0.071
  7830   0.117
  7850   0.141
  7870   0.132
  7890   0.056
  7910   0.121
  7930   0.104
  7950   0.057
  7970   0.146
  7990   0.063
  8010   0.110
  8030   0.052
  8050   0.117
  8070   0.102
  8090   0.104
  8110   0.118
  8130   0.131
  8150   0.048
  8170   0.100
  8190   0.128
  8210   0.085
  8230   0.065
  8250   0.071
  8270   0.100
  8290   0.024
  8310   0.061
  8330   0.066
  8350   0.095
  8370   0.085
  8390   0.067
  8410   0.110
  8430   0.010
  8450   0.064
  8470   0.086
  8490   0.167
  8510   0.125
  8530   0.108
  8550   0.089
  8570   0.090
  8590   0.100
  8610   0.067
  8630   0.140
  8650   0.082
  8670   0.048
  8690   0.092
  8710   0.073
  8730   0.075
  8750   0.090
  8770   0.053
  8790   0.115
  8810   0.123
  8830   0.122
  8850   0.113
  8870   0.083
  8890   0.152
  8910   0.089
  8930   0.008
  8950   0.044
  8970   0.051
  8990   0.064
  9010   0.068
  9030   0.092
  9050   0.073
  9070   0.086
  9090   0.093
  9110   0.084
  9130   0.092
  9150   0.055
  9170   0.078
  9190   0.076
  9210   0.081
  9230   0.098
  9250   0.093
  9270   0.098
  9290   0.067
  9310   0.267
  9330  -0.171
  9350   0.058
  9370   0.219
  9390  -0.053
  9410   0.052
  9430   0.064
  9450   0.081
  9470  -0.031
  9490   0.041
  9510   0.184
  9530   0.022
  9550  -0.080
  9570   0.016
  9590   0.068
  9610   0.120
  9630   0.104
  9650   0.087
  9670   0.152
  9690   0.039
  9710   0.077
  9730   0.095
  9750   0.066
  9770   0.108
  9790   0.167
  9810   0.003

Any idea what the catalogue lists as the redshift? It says 0.12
